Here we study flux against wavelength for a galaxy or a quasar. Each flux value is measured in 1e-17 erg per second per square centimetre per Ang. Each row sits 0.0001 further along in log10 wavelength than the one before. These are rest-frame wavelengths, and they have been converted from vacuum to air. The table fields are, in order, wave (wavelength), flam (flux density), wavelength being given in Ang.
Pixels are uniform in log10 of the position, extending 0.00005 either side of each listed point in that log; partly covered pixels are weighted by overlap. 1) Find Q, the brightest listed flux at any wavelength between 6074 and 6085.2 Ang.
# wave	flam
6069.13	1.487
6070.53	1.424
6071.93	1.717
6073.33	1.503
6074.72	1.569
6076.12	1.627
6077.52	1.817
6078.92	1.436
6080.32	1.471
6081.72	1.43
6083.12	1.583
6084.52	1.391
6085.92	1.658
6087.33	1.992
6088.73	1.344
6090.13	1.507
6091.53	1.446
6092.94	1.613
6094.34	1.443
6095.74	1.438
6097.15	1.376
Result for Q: 1.817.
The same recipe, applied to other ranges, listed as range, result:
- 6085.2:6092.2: 1.992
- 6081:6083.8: 1.583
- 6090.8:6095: 1.613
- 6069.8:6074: 1.717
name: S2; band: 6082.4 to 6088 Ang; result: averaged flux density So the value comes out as 1.65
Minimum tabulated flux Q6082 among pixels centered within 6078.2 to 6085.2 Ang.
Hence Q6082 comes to 1.391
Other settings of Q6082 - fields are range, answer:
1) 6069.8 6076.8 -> 1.424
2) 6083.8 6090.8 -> 1.344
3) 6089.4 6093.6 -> 1.446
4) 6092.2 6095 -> 1.443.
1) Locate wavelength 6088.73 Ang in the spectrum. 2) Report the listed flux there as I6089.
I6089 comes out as 1.344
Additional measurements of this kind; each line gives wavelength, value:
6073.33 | 1.503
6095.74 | 1.438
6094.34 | 1.443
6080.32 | 1.471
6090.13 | 1.507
